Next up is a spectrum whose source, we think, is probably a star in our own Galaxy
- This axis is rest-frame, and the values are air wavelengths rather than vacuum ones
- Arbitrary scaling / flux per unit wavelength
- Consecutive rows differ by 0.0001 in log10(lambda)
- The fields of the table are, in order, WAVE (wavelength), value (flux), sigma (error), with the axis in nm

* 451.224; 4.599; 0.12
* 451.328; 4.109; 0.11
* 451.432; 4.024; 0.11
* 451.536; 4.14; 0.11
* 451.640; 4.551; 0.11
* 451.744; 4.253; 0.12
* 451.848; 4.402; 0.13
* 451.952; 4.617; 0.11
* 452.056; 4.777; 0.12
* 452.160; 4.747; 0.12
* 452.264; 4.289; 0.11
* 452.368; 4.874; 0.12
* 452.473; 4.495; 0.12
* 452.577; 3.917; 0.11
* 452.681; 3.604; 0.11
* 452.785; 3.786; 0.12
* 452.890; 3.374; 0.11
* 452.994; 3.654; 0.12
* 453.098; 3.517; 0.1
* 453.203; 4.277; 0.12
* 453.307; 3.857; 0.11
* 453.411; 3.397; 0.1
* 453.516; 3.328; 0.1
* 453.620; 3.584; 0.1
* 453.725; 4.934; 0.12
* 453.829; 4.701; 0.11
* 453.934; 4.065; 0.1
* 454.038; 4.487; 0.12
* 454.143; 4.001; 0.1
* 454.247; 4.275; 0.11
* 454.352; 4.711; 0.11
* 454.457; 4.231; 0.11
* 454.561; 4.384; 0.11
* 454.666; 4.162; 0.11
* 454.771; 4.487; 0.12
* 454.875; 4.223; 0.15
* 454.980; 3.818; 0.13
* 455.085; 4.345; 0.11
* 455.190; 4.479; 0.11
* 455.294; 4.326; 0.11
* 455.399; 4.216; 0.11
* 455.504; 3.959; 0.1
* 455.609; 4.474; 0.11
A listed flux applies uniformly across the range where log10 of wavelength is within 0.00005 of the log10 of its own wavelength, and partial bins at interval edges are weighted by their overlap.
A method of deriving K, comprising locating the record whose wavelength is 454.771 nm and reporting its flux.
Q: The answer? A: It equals 4.487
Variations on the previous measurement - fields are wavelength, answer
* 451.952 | 4.617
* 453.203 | 4.277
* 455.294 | 4.326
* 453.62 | 3.584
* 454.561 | 4.384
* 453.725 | 4.934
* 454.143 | 4.001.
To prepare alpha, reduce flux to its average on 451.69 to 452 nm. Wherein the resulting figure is 4.42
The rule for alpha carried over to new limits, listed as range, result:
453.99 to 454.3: 4.25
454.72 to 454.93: 4.36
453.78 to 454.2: 4.31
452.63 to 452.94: 3.58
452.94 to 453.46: 3.75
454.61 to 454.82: 4.31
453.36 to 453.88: 3.99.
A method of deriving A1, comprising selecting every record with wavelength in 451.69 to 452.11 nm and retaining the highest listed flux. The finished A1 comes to 4.777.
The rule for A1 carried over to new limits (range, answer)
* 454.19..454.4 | 4.711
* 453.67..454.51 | 4.934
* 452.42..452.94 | 4.495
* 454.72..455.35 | 4.487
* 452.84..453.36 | 4.277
